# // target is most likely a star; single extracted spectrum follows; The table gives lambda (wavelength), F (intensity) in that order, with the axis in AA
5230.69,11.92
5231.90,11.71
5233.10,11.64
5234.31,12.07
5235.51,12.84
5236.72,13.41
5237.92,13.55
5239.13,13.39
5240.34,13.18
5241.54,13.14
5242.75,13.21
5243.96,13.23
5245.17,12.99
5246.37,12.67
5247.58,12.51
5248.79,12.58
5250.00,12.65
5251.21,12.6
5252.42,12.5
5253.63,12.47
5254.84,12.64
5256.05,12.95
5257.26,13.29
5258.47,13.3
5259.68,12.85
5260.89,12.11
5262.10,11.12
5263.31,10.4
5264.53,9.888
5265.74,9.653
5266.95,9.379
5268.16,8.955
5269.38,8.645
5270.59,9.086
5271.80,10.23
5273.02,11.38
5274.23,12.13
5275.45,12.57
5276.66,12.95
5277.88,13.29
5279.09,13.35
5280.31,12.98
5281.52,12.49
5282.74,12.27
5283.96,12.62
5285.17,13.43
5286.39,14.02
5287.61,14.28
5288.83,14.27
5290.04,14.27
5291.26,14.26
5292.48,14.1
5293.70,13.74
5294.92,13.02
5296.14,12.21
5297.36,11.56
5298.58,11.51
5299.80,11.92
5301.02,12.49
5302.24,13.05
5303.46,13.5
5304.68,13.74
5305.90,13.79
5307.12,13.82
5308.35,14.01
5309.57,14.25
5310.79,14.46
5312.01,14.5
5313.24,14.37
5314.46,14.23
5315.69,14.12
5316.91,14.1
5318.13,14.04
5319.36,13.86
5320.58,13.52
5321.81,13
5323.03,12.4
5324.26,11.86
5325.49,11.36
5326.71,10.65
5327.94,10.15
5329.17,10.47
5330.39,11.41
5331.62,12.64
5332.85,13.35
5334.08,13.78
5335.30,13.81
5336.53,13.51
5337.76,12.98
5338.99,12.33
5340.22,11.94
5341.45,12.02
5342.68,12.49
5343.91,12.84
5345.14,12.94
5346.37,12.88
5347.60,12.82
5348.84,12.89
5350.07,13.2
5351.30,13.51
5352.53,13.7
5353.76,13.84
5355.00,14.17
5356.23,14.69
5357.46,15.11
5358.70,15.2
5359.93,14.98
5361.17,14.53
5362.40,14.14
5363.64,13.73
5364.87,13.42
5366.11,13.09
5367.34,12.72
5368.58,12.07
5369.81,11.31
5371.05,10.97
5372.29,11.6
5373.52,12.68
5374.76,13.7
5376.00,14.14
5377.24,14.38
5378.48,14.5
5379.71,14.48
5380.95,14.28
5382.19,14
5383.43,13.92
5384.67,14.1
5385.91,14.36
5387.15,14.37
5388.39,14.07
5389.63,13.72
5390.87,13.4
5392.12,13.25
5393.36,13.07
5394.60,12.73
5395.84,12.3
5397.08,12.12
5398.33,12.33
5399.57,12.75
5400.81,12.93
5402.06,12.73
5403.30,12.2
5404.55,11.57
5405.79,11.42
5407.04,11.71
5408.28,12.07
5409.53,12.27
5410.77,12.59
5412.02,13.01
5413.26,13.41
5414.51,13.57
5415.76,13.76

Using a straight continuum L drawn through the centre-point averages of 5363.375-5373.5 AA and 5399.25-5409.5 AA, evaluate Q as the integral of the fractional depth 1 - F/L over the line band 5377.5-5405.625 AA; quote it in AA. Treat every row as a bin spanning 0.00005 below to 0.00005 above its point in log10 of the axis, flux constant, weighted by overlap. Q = -2.5 AA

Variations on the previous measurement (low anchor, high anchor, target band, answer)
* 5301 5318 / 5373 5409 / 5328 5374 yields 1.8 AA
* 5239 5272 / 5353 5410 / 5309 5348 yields -0.7 AA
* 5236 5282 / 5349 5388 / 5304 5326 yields -1.2 AA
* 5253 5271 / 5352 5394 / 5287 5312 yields -3.0 AA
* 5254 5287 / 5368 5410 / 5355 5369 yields -1.4 AA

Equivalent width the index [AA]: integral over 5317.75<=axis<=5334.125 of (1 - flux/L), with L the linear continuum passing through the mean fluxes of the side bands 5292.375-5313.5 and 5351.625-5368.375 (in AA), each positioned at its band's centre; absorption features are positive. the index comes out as 1.6 AA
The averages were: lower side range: 13.3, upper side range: 14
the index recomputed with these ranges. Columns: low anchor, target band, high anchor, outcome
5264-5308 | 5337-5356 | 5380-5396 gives 0.2 AA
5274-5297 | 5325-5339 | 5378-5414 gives 1.0 AA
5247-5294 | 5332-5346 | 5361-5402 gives 0.0 AA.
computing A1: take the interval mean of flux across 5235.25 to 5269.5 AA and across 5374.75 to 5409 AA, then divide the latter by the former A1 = 1.09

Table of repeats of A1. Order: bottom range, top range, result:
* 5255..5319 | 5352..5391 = 1.08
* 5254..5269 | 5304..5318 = 1.24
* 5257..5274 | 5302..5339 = 1.23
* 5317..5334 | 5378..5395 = 1.13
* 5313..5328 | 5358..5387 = 1.05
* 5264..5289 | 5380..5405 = 1.12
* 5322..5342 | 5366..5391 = 1.10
